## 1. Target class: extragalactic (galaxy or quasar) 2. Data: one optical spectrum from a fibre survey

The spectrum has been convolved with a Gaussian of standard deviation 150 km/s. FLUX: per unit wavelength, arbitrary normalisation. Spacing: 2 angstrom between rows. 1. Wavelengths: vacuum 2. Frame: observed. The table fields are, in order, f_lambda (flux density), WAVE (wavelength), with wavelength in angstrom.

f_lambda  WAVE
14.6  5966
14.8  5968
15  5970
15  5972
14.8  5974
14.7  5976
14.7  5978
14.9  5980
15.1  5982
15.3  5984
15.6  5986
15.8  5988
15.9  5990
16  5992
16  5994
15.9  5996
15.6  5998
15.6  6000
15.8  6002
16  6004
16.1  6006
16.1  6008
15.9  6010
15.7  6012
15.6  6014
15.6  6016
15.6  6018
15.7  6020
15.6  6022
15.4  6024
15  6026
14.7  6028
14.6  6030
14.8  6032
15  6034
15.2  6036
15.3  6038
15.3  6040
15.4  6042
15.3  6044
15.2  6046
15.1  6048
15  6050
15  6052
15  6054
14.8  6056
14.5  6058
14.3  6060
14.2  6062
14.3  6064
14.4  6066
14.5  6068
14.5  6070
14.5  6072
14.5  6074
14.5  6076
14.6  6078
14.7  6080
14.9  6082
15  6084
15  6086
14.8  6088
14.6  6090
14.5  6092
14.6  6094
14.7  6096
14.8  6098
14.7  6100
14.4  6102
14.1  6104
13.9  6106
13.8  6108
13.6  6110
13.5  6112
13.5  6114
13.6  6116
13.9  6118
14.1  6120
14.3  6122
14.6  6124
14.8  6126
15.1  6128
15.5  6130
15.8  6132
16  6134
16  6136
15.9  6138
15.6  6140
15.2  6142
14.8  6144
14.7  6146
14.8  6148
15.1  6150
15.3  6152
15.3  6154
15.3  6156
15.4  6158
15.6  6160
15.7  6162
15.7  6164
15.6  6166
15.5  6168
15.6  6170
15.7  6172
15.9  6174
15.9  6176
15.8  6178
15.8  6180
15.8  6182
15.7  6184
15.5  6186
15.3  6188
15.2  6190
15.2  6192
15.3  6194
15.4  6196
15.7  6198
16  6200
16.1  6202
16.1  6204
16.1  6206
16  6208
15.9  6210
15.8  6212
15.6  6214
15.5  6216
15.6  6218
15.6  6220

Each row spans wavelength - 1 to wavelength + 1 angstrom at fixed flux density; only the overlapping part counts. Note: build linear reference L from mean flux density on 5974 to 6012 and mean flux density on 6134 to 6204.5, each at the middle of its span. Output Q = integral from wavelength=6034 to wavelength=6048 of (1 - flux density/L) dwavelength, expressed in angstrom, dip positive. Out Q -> 0.3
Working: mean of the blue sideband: 15.6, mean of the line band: 15.2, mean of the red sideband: 15.5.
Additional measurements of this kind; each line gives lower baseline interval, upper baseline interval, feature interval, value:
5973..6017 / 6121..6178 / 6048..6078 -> 1.8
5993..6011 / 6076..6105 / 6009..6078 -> 1.5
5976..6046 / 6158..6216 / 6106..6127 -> 2.2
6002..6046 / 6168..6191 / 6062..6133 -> 4.9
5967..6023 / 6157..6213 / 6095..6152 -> 3.5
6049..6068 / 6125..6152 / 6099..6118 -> 1.5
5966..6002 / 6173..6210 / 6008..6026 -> -0.3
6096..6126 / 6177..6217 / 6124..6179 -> -2.2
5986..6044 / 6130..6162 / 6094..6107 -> 0.8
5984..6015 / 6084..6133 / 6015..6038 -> 0.4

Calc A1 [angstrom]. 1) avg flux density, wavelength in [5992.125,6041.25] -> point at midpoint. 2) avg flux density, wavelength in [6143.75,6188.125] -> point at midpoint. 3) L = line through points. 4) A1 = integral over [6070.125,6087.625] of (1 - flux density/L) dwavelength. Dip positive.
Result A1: 0.9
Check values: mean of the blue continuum 15.5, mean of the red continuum 15.5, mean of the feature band 14.7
